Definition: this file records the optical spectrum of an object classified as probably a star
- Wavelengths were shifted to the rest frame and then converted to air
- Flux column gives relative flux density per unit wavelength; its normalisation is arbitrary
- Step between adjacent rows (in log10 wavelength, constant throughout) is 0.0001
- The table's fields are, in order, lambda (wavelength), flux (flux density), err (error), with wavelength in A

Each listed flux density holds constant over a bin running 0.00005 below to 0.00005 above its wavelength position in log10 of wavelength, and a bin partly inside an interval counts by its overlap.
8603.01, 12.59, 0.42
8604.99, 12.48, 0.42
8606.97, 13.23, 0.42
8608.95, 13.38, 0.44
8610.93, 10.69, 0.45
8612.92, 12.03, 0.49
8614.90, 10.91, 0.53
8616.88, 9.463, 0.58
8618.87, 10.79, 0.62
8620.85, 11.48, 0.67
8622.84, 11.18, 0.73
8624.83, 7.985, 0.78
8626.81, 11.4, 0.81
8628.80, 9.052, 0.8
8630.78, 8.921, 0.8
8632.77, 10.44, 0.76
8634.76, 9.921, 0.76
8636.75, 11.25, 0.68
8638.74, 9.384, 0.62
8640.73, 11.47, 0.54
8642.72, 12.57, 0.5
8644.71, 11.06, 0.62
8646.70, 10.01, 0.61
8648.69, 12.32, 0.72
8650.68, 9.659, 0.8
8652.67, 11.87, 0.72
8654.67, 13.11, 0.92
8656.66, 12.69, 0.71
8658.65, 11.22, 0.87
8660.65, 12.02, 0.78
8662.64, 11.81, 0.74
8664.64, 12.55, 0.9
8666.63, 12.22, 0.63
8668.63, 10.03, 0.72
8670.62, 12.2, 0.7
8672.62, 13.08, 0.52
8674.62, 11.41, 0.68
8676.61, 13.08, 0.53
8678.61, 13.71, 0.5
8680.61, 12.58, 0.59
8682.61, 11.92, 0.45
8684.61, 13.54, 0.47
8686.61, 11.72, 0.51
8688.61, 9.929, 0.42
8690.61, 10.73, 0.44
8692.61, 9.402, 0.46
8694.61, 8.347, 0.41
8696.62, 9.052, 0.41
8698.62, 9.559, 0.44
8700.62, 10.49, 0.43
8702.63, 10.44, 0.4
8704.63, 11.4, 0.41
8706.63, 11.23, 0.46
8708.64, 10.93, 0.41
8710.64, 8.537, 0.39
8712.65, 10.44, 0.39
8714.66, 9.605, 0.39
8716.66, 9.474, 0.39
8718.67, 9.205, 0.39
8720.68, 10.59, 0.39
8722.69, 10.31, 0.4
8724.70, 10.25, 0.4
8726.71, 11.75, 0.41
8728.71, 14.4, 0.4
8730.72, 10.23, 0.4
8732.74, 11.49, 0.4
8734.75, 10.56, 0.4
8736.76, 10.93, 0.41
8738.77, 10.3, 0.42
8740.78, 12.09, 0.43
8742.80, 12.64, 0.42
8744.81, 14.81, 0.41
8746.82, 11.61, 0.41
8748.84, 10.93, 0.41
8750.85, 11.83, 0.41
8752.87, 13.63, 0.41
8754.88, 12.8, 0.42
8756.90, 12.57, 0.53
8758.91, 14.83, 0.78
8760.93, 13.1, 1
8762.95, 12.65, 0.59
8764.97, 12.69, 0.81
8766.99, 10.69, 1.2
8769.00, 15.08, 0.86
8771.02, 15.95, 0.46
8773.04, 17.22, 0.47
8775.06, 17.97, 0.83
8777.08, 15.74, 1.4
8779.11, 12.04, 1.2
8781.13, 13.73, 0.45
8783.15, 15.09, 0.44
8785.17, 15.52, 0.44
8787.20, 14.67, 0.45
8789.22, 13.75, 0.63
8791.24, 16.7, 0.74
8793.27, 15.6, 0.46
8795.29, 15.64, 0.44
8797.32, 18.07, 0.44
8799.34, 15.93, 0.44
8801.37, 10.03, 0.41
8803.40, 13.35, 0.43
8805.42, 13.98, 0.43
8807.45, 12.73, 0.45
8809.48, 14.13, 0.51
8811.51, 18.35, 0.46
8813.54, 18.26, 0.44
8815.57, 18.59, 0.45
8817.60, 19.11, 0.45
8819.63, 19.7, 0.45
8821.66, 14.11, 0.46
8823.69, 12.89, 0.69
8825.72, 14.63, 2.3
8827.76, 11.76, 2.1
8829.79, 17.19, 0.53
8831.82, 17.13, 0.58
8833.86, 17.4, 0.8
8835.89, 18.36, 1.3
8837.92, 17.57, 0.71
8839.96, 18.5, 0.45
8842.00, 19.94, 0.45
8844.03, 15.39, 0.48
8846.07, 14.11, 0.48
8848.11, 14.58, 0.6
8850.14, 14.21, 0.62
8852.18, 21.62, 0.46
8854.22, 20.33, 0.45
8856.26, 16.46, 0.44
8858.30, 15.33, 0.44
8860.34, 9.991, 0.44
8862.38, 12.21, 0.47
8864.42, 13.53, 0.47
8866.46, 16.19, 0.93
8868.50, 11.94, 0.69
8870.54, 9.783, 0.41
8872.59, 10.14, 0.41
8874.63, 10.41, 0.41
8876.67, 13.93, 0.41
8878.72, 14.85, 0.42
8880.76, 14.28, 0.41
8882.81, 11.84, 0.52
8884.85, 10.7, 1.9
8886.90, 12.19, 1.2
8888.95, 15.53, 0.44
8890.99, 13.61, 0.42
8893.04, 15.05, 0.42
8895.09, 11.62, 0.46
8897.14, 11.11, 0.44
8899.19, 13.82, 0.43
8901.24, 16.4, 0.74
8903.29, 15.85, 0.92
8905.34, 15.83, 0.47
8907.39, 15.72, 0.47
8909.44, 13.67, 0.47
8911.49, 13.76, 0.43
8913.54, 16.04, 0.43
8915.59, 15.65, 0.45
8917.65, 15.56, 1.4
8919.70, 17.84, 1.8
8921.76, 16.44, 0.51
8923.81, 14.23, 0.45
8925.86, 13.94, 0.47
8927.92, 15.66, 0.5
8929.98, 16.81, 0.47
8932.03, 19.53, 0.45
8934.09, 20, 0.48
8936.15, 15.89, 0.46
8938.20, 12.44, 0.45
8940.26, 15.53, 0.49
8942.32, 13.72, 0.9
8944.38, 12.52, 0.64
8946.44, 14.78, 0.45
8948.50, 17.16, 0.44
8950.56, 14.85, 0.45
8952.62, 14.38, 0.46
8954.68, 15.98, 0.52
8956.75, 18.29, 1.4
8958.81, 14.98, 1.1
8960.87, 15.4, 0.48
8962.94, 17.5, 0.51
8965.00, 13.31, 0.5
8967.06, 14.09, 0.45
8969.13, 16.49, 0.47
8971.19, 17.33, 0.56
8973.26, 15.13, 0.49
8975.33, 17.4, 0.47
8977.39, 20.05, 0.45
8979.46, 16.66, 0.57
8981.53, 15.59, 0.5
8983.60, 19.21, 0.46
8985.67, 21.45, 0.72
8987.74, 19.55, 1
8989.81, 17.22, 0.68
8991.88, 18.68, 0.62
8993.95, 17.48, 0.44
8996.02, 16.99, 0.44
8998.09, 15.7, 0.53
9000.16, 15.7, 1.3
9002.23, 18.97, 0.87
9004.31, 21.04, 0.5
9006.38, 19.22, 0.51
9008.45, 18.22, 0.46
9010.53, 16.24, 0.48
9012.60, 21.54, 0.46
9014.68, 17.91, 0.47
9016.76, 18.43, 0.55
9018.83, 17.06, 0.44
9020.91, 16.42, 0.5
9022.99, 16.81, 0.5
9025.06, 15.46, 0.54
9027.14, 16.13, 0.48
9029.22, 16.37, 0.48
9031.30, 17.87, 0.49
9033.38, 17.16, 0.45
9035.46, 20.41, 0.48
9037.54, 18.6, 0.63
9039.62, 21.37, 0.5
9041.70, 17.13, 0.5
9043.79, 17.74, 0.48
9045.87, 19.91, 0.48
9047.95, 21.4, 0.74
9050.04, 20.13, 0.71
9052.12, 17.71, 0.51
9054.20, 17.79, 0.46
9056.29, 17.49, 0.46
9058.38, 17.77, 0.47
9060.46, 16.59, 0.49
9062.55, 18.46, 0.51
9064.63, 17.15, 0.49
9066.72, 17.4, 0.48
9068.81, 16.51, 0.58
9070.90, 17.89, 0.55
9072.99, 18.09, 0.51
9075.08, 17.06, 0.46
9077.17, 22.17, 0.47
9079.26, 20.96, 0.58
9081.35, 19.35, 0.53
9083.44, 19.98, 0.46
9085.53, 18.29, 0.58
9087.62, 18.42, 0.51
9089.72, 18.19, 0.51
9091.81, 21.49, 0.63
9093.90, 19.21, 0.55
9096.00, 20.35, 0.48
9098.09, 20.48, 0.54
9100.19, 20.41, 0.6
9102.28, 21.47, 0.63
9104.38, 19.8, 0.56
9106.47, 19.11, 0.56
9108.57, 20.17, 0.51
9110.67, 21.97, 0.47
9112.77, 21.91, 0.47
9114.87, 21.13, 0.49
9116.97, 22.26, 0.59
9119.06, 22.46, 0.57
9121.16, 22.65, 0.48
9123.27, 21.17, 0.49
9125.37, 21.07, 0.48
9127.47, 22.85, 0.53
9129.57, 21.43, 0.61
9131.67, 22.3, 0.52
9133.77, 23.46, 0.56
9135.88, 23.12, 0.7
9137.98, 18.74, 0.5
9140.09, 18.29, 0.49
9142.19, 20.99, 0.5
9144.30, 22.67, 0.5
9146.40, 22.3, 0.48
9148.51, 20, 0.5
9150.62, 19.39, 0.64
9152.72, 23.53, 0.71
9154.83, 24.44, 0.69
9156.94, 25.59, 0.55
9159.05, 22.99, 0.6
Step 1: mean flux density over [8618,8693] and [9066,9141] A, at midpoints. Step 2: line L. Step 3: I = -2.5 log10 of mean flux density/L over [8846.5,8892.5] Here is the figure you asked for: 0.13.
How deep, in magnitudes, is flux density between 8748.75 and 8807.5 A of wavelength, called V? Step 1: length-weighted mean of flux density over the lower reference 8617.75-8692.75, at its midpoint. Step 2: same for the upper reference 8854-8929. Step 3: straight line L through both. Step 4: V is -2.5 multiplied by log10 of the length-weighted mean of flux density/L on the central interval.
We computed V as -0.120 mag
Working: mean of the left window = 11.3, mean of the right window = 14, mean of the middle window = 14.2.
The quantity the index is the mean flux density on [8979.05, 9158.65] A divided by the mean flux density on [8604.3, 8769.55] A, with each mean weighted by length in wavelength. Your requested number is 1.71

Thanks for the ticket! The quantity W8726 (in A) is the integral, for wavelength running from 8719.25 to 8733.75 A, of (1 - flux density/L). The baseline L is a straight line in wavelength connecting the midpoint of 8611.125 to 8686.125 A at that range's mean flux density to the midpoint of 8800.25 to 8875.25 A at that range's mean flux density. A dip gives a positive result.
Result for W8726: 1.9 A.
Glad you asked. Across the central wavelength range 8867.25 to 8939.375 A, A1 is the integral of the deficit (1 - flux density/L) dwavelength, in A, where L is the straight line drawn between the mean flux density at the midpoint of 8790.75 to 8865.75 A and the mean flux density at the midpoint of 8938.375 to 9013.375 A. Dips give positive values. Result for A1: 8.9 A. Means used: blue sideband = 15.9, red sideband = 16.8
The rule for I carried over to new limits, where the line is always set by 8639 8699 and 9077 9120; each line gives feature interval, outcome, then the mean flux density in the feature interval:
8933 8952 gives 0.132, 15.2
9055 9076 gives 0.134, 17.4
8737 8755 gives 0.076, 12.2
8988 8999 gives 0.051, 17.4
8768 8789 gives -0.111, 15.2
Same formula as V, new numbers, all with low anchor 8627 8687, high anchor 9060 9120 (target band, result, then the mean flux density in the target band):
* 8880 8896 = 0.21 mag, 13.1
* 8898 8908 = 0.05 mag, 15.4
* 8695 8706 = 0.22 mag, 10.1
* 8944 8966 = 0.11 mag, 15.5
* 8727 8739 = 0.14 mag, 11.4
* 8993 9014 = 0.00 mag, 18.1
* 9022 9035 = 0.10 mag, 16.8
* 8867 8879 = 0.30 mag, 11.8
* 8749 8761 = 0.03 mag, 13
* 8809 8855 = -0.14 mag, 16.9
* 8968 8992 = -0.02 mag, 17.8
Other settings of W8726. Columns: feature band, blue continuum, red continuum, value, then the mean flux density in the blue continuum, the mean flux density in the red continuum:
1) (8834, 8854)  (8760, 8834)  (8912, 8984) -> -2.44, 15.1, 16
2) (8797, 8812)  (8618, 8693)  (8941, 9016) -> -0.38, 11.3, 17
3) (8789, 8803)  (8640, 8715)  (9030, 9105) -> -1.55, 11.3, 18.9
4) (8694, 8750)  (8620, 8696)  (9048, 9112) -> 7.43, 11.2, 19.1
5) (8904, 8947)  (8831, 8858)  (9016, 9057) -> 5.15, 17.3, 18.1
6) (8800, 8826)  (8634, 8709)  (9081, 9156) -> -1.82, 11.3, 21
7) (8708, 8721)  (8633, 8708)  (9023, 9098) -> 2.54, 11.3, 18.5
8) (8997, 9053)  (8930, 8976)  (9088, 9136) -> 0.11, 15.8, 21.2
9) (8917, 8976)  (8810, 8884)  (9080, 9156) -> 5.66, 15.4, 21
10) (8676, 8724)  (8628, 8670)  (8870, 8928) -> 4.34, 11.1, 14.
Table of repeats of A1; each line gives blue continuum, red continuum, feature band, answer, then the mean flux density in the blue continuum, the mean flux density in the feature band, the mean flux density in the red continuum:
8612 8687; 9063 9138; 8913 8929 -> 1.0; 11.4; 15.7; 20.3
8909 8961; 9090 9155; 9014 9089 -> 3.5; 15.6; 18.2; 21.2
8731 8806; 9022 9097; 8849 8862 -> -0.9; 13.6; 16.1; 18.5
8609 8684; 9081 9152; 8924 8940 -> 0.9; 11.3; 16.2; 20.8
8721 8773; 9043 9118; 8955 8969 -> 1.0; 12.4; 15.7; 19.3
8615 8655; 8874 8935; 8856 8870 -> 0.7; 10.6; 13.4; 14.7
